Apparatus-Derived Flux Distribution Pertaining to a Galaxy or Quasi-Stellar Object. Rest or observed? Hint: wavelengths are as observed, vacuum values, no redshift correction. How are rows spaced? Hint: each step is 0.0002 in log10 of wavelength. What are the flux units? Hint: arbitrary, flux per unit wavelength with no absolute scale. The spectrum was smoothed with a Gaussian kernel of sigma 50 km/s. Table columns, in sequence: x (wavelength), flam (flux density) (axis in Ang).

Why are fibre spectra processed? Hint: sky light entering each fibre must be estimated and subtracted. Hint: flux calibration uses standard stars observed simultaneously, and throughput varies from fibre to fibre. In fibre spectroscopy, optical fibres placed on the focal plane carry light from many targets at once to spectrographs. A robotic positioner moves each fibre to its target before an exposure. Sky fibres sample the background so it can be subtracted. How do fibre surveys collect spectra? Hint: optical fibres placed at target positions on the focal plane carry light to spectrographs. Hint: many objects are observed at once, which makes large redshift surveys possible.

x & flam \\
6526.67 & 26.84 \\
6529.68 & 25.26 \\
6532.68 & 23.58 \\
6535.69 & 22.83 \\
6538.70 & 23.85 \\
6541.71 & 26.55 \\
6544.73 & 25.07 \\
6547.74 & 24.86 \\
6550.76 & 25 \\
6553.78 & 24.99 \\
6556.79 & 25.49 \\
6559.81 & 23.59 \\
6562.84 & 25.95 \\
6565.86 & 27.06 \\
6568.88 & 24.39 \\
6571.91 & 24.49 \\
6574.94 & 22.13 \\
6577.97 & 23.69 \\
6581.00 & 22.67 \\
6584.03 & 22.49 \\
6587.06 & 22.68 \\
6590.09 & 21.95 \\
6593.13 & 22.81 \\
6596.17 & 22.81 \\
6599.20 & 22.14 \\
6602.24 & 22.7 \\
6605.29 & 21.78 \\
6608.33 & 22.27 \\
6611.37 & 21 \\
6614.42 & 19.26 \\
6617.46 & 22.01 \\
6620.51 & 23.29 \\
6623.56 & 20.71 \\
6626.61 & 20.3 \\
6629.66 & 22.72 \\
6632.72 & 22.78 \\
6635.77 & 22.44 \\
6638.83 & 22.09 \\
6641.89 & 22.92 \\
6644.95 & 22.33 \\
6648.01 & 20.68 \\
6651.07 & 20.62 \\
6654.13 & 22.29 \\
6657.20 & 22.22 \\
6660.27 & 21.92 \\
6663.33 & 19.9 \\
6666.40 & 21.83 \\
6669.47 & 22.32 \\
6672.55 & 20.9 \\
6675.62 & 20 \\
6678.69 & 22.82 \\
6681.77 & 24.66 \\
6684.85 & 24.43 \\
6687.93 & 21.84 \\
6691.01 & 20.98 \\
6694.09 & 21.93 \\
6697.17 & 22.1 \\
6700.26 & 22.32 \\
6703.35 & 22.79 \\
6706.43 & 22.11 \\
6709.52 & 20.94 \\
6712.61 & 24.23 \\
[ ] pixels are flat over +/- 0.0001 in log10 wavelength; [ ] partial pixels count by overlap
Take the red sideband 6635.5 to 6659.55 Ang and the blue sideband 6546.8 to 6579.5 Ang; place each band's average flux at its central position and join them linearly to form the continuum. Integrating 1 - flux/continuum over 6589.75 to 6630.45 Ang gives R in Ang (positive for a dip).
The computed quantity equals 2.33 Ang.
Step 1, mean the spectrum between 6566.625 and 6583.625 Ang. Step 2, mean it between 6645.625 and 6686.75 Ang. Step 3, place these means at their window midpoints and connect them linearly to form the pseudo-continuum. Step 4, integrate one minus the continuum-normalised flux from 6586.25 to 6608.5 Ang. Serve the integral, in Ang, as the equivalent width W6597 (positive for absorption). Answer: 0.74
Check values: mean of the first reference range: 23.6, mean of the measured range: 22.4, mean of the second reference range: 21.9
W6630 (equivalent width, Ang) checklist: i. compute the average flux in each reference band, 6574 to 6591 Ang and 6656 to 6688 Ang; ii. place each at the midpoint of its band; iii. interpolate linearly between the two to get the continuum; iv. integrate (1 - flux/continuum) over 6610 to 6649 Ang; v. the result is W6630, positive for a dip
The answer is 1.05 Ang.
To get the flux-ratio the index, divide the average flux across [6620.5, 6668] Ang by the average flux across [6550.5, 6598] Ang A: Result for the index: 0.91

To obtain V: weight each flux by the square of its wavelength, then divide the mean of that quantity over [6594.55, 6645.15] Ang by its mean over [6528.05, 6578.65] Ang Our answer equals 0.9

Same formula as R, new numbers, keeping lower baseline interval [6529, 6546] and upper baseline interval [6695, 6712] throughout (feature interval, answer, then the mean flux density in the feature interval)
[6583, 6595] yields 0.6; 22.5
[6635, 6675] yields 2.1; 21.7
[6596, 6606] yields 0.5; 22.3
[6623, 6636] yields 0.8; 21.8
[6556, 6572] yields -0.7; 25.2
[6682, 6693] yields -0.1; 22.7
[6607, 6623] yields 1.3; 21.5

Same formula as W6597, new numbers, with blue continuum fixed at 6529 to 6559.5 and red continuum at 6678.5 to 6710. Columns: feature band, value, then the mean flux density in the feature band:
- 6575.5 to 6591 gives 0.9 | 22.7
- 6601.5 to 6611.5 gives 0.7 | 22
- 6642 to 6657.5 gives 1.0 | 21.7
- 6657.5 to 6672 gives 0.9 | 21.5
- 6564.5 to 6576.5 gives -0.1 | 24.5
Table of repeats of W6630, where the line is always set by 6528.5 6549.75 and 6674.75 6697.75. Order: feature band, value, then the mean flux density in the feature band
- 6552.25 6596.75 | 0.4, 23.8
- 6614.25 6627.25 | 1.1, 21.4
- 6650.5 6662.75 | 0.6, 21.7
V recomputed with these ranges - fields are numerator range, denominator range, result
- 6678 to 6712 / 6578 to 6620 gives 1.05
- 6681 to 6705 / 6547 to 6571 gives 0.93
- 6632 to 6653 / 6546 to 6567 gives 0.89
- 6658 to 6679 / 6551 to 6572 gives 0.88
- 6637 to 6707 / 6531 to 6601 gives 0.95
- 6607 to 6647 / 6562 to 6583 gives 0.92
